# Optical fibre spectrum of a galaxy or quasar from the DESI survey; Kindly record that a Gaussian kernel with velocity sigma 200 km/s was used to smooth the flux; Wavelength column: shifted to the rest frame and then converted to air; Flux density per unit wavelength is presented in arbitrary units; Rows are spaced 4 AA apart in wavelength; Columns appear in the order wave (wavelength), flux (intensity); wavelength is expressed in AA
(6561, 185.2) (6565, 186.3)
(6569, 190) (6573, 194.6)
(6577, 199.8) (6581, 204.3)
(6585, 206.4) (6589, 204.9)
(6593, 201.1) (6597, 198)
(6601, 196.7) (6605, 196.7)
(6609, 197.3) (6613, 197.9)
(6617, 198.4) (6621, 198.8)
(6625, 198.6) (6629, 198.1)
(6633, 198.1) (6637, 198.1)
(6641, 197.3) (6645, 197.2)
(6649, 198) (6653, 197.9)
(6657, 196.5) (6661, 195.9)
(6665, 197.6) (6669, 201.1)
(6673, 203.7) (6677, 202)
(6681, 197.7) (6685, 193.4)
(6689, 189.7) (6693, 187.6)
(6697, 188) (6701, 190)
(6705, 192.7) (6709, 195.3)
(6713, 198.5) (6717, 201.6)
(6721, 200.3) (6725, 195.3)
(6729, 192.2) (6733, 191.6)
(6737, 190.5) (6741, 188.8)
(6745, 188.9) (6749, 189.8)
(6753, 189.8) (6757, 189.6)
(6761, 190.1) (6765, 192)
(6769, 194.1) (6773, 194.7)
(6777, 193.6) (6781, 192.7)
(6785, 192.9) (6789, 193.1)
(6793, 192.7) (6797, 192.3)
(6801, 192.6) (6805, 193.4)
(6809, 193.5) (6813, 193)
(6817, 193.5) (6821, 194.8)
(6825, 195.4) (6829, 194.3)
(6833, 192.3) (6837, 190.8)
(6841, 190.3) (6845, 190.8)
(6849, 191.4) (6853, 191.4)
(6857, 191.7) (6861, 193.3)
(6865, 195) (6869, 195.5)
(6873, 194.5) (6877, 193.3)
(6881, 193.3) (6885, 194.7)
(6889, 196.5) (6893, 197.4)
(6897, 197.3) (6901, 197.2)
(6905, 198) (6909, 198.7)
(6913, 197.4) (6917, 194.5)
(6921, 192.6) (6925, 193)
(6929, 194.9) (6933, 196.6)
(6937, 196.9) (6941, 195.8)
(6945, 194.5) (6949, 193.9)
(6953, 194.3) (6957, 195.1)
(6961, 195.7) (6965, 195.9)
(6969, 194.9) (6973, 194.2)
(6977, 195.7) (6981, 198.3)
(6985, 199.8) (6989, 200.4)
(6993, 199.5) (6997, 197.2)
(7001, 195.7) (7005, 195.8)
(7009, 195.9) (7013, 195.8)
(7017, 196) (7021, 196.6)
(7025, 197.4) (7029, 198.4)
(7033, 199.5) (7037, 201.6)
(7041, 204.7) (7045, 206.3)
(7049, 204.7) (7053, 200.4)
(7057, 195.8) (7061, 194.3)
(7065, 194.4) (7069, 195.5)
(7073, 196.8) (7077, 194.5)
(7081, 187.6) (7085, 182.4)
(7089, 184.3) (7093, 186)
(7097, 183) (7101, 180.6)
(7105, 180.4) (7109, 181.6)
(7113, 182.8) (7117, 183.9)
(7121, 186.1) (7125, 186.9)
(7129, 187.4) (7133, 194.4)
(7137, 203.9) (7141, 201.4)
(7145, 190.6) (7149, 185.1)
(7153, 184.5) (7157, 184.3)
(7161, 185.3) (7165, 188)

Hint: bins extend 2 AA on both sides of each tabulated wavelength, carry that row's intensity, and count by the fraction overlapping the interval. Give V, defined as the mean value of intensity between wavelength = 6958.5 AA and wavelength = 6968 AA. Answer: 196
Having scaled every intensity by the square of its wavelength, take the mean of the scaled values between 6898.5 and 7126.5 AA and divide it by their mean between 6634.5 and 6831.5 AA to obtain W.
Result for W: 1.08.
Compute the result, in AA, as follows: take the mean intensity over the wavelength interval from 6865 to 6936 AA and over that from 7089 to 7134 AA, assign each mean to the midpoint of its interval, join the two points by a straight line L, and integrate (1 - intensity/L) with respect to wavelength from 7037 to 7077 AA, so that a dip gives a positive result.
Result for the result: -2.49 AA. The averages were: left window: 196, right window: 185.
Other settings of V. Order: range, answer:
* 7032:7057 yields 202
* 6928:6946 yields 196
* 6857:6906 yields 195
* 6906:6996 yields 196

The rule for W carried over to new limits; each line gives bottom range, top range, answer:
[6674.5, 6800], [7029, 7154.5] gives 1.10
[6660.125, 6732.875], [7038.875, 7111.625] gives 1.09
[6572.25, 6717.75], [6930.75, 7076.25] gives 1.11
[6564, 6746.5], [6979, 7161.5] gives 1.11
